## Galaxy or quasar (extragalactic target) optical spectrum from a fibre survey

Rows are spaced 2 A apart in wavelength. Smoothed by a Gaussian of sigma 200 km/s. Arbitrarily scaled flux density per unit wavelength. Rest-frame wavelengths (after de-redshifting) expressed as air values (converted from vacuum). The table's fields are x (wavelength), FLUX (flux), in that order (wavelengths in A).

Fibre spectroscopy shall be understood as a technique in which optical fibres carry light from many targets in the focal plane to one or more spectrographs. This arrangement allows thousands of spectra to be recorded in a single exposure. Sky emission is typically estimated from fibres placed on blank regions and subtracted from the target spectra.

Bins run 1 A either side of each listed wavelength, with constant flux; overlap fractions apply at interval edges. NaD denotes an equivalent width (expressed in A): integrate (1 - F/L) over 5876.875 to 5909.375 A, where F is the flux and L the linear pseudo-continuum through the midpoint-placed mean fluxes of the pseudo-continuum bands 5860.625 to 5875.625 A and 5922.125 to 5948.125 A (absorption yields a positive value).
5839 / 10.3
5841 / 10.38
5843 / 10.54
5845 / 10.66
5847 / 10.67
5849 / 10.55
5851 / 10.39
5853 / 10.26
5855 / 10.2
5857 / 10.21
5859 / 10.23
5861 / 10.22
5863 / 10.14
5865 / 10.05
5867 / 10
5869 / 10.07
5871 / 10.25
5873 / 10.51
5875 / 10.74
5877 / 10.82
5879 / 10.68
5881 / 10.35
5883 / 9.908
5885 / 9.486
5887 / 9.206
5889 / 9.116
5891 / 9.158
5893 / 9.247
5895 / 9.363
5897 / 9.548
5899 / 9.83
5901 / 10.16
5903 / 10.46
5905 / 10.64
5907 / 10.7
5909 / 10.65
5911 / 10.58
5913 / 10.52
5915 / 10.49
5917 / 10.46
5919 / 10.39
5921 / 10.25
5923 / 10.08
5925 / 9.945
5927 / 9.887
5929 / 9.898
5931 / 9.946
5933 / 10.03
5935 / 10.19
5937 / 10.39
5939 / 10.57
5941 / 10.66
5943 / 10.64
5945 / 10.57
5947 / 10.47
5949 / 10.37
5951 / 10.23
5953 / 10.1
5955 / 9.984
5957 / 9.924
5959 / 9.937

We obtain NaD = 1.0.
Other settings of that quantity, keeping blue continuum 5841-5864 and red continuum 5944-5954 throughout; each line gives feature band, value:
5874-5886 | 0.04 A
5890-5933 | 1.05 A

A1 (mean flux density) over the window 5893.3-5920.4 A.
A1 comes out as 10.3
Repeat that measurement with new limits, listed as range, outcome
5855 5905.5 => 10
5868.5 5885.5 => 10.3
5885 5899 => 9.33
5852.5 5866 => 10.2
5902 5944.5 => 10.4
